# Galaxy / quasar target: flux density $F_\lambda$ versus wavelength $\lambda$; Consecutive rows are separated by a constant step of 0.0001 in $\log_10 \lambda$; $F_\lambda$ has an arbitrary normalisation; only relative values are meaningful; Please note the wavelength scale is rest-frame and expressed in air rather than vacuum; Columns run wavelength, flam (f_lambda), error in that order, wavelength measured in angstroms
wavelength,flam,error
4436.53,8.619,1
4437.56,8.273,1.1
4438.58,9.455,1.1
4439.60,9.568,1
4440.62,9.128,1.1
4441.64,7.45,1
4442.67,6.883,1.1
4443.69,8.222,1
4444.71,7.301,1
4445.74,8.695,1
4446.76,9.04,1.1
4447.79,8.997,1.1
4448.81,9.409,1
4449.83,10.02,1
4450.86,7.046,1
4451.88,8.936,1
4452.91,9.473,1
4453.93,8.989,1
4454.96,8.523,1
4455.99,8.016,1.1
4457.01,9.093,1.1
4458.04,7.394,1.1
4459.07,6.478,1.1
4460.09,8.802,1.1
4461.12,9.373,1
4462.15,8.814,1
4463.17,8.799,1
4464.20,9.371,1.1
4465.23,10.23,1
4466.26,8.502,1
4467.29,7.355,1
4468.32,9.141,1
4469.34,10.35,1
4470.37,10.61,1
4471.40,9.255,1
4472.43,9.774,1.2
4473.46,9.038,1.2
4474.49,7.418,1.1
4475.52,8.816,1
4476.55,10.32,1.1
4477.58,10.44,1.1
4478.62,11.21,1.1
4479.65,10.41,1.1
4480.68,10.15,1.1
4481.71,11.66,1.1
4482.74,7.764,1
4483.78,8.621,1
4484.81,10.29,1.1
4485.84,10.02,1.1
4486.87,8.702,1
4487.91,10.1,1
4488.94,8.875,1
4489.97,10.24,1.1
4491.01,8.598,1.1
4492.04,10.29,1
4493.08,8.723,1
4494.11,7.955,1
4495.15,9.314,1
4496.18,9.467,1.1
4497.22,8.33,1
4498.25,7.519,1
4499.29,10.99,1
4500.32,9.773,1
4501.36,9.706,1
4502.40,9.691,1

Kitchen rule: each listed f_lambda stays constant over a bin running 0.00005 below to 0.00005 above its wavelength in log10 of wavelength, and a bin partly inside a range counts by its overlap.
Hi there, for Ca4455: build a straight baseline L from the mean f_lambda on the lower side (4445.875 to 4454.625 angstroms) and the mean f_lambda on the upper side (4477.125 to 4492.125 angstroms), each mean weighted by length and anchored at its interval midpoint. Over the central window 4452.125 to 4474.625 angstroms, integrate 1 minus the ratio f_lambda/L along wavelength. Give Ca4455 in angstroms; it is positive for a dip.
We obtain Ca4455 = 1.0 angstroms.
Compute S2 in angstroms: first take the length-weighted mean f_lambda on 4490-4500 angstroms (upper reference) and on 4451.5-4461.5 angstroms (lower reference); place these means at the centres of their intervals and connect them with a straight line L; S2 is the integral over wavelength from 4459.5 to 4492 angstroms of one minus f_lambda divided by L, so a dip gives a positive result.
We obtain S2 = -2.5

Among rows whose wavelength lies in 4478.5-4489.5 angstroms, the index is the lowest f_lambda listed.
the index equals 7.764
